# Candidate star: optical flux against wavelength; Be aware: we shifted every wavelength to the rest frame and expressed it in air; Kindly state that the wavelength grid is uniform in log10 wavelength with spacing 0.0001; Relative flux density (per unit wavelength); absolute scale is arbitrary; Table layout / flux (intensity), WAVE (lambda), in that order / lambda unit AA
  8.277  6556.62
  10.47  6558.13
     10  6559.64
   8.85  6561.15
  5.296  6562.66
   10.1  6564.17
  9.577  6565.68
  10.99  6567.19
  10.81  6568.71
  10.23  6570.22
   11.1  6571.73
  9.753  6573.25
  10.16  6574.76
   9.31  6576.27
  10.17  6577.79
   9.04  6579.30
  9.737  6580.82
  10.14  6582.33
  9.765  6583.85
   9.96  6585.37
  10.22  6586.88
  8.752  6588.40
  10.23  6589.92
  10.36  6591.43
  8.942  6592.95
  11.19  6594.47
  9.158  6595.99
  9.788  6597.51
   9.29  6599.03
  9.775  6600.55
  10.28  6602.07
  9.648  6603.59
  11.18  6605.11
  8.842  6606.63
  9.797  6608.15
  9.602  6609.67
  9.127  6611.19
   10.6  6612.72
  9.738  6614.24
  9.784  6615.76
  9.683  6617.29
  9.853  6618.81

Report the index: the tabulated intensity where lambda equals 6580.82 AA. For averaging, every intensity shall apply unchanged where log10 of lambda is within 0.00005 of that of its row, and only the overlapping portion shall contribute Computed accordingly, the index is 9.737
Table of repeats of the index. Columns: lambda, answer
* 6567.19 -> 10.99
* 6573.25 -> 9.753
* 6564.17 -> 10.1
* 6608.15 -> 9.797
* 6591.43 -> 10.36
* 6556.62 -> 8.277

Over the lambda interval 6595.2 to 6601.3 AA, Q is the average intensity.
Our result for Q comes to 9.51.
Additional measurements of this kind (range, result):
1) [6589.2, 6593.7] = 9.85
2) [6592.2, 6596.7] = 9.76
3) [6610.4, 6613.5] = 9.85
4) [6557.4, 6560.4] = 10.2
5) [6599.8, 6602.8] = 10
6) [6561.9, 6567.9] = 8.98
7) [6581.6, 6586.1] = 9.94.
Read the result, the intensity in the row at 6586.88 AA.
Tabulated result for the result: 10.22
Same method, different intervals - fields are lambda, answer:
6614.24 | 9.738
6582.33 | 10.14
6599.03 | 9.29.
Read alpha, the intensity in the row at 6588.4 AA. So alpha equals 8.752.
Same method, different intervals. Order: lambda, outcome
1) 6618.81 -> 9.853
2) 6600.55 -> 9.775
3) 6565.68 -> 9.577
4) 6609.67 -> 9.602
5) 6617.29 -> 9.683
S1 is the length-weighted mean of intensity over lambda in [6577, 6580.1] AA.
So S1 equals 9.59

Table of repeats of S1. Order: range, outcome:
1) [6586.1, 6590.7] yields 9.76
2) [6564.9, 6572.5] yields 10.5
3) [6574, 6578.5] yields 9.88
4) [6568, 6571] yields 10.5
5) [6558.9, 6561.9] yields 9.42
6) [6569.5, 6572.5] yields 10.7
